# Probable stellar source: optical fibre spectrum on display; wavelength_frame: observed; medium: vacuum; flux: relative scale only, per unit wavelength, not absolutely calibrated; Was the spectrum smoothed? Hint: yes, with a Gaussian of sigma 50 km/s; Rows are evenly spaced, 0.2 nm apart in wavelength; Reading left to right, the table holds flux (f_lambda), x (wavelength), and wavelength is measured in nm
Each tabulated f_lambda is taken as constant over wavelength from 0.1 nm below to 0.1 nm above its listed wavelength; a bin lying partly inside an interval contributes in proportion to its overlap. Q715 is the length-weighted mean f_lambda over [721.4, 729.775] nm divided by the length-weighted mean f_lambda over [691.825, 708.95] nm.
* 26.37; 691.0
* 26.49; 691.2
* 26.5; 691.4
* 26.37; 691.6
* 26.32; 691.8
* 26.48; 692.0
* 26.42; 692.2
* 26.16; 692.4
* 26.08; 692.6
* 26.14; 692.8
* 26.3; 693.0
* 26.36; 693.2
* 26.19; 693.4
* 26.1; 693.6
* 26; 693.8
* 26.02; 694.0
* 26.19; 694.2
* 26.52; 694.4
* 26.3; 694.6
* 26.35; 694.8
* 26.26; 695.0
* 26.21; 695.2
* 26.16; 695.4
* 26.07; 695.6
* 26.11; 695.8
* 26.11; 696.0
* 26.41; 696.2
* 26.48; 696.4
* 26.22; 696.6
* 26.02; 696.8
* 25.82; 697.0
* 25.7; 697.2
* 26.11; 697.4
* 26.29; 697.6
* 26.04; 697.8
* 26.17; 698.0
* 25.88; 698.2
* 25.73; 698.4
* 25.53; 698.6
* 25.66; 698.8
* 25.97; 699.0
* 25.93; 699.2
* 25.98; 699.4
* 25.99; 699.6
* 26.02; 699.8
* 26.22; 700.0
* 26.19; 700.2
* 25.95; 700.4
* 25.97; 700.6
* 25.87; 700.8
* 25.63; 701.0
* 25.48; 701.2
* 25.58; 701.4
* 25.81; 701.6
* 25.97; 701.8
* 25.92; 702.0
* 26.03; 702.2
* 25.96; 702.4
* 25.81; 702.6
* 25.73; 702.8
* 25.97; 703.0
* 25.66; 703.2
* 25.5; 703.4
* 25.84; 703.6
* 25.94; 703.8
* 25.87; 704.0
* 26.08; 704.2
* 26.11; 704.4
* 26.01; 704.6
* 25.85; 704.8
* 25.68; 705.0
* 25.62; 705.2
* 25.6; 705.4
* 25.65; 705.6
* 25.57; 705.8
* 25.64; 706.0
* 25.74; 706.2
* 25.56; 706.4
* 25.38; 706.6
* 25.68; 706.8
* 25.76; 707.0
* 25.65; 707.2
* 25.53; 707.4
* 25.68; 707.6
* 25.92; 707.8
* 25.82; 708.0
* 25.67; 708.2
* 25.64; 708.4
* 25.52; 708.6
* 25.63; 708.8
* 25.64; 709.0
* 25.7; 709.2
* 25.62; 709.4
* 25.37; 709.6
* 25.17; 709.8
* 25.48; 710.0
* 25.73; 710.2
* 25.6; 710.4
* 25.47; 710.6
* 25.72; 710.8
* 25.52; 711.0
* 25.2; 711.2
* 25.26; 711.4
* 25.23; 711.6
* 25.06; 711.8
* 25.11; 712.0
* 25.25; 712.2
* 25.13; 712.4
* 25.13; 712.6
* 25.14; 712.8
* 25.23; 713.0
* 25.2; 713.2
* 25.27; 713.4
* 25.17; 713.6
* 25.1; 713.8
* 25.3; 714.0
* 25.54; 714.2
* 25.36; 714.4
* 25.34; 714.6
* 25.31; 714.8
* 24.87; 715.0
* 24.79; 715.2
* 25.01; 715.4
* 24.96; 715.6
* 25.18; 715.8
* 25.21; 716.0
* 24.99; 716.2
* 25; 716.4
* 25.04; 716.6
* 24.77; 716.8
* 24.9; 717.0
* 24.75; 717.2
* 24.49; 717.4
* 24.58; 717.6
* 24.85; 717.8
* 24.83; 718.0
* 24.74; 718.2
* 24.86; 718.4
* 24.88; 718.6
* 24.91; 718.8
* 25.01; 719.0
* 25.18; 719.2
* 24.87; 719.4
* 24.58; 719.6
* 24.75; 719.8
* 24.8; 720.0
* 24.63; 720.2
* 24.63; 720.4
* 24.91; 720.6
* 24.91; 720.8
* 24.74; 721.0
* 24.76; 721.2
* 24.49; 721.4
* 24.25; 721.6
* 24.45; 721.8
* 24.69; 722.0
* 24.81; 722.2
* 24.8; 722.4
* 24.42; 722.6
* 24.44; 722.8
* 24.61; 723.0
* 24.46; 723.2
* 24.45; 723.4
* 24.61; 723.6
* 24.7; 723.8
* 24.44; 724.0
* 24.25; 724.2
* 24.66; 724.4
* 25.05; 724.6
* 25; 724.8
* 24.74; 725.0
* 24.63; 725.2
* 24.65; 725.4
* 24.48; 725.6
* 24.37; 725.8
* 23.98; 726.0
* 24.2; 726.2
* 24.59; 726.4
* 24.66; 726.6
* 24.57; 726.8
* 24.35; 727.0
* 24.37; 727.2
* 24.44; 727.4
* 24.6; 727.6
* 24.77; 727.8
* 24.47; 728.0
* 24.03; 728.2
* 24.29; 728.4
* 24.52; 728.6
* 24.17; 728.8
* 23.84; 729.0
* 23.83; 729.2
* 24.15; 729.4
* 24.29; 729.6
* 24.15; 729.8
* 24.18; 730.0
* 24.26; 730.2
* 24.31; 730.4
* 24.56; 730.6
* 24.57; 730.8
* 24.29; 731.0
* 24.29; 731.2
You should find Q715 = 0.94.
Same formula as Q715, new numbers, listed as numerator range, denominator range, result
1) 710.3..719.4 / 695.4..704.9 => 0.97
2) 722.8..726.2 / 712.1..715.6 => 0.98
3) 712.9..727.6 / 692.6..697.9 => 0.95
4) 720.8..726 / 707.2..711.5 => 0.96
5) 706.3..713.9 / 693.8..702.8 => 0.98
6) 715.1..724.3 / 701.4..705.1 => 0.96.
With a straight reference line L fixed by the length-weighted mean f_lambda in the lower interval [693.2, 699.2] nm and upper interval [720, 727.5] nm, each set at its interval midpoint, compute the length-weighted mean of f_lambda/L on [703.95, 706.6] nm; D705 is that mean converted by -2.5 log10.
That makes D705 -0.01 mag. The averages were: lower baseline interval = 26.1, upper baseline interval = 24.6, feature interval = 25.8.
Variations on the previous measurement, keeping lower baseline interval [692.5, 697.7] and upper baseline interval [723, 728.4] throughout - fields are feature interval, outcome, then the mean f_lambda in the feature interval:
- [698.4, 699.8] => 0.005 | 25.8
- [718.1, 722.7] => 0.003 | 24.7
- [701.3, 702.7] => -0.003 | 25.9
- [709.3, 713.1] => -0.002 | 25.3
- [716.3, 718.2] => 0.008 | 24.8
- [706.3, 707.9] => -0.005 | 25.6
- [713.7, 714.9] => -0.008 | 25.3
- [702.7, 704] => -0.002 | 25.8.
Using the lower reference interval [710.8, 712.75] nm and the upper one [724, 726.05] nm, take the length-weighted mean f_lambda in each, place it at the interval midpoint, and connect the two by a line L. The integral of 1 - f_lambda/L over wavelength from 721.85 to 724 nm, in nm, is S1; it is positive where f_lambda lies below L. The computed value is 0.01 nm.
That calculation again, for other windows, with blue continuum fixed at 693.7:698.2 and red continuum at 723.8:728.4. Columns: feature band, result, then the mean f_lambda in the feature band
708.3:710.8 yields -0.01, 25.6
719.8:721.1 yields 0.00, 24.8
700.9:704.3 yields 0.00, 25.8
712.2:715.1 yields 0.00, 25.2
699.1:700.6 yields -0.01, 26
